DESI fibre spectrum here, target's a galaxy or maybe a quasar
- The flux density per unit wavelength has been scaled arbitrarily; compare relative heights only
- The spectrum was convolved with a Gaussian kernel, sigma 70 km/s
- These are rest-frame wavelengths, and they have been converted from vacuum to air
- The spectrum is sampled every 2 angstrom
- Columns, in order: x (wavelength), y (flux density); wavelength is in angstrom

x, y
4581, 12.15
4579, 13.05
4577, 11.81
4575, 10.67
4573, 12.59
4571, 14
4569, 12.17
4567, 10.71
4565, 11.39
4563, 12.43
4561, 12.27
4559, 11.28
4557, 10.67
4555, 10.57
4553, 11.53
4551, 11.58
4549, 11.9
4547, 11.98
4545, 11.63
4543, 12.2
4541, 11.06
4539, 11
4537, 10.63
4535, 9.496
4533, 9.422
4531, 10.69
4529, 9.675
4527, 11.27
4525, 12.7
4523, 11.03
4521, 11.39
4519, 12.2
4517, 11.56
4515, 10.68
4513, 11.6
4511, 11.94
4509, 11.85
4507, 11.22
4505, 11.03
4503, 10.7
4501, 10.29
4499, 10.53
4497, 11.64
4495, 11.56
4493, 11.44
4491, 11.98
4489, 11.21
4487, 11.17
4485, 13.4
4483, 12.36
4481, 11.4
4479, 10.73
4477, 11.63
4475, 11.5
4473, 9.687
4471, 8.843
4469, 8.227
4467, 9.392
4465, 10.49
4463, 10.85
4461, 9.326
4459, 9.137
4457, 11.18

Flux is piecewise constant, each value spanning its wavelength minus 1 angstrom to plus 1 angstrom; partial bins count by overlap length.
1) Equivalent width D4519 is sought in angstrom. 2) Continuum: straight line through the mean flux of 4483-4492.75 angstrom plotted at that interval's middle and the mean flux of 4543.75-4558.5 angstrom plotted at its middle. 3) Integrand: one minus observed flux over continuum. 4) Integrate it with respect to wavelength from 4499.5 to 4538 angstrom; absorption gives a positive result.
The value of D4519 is 2.2 angstrom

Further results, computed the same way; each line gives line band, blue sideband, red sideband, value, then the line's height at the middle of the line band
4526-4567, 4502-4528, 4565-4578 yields 2.2 angstrom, 11.7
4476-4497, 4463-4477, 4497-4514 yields -2.4 angstrom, 10.5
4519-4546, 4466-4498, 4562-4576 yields 1.4 angstrom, 11.6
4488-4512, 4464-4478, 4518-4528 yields -0.8 angstrom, 10.9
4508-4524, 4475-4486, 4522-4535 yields -0.8 angstrom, 11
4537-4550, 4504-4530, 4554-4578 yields 0.0 angstrom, 11.6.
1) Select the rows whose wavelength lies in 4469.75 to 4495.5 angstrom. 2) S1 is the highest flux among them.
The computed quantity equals 13.4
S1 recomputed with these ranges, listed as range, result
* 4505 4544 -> 12.7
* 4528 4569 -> 12.43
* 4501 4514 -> 11.94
